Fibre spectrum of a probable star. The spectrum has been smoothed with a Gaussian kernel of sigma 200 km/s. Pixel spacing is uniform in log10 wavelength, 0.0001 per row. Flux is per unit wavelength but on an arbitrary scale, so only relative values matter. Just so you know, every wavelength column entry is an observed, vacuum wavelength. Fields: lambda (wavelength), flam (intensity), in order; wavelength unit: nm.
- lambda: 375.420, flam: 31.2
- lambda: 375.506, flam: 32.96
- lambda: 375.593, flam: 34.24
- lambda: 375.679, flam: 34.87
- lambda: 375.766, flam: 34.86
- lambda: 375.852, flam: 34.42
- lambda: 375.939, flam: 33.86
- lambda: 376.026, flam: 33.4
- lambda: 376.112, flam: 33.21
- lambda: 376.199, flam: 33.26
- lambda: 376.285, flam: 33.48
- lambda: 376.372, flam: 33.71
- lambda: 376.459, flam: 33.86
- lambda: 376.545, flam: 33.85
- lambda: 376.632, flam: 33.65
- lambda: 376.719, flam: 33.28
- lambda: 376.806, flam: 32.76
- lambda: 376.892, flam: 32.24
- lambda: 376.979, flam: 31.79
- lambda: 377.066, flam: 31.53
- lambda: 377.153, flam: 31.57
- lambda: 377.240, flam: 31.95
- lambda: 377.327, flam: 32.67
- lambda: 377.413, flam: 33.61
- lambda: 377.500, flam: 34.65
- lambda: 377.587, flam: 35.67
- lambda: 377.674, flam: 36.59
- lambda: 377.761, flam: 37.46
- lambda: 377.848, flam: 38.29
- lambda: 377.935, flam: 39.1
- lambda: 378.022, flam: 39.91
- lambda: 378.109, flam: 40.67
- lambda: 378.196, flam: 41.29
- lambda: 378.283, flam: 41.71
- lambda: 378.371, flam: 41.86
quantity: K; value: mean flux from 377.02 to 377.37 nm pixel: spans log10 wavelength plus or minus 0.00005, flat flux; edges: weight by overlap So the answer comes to 31.9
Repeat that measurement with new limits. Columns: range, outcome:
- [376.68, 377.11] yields 32.3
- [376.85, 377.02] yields 32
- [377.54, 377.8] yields 36.5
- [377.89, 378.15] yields 39.9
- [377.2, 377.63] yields 33.8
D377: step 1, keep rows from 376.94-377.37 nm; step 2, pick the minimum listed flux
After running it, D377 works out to 31.53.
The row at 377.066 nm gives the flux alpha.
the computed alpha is 31.53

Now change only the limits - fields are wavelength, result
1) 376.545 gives 33.85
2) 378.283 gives 41.71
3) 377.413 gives 33.61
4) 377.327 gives 32.67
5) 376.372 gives 33.71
